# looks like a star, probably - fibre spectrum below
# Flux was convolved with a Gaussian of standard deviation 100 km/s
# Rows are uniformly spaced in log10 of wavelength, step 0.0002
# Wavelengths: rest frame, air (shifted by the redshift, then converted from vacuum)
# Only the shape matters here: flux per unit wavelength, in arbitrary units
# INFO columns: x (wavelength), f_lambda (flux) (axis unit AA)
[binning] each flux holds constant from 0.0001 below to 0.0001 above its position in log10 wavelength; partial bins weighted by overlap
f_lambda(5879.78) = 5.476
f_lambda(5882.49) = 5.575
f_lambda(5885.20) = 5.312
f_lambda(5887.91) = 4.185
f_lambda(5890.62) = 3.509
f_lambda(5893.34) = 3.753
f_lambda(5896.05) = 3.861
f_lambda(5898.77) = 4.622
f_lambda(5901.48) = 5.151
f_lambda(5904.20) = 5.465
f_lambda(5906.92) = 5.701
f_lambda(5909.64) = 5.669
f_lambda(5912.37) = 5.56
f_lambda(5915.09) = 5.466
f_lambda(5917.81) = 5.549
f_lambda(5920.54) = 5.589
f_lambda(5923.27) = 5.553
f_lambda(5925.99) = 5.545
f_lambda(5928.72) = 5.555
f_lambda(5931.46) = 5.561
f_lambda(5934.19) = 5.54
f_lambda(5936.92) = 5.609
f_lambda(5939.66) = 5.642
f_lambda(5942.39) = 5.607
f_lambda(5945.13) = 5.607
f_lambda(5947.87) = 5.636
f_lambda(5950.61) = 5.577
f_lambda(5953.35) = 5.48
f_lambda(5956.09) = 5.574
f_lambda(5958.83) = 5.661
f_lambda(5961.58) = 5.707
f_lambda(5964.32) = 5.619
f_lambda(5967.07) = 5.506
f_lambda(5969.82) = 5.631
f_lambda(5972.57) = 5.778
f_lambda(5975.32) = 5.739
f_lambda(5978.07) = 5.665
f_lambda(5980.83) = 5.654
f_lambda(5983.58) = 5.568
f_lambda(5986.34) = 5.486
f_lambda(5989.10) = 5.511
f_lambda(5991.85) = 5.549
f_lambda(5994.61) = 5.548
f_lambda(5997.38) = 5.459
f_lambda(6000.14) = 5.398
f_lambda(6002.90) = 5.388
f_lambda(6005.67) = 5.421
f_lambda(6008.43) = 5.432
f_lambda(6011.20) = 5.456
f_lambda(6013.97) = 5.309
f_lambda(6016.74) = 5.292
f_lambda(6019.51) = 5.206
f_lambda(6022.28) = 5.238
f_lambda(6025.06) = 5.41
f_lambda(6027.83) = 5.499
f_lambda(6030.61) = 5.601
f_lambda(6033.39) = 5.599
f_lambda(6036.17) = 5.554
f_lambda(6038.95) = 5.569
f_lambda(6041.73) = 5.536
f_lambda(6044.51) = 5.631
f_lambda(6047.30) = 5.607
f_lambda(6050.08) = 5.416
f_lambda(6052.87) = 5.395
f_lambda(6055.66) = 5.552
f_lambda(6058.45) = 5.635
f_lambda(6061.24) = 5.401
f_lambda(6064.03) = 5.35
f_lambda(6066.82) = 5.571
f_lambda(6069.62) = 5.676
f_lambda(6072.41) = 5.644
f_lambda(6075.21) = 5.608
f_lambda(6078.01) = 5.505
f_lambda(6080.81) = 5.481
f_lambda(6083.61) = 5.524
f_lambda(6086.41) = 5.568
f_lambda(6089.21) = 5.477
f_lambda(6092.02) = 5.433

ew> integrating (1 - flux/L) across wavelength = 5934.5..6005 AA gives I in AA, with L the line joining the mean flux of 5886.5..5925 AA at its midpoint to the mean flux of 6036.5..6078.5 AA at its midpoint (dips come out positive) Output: -4.9 AA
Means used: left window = 4.98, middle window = 5.58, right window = 5.54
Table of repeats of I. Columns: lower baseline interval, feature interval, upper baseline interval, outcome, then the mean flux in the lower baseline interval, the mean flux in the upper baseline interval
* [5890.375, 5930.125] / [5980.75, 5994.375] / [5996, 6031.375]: -0.5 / 5.15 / 5.39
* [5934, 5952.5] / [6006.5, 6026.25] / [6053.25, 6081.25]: 0.8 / 5.6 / 5.54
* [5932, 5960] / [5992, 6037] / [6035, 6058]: 1.0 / 5.59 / 5.54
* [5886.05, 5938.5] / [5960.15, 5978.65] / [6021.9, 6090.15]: -1.3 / 5.13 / 5.53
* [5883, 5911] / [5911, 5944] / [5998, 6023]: -4.4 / 4.75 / 5.36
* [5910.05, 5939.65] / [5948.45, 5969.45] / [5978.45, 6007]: -0.2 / 5.56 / 5.5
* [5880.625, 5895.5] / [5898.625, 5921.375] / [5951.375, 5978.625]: -3.1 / 4.47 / 5.64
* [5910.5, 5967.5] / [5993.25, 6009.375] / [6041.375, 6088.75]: 0.3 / 5.58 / 5.53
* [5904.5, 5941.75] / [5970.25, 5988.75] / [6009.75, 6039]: -0.5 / 5.58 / 5.42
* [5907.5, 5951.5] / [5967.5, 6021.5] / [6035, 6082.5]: 0.6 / 5.58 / 5.54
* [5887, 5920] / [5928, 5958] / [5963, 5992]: -1.7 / 4.9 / 5.61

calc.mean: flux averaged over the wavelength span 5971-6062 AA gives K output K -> 5.5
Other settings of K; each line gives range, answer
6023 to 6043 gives 5.53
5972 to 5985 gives 5.67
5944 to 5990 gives 5.61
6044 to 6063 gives 5.51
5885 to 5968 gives 5.3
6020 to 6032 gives 5.42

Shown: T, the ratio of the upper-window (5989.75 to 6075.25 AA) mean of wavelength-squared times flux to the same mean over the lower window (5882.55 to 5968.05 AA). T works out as 1.07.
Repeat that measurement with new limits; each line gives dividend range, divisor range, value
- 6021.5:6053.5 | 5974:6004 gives 1.01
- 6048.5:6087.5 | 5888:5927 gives 1.16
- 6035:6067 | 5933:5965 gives 1.02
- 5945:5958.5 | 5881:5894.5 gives 1.27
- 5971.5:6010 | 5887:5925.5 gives 1.14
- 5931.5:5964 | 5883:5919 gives 1.16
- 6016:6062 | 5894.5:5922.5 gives 1.09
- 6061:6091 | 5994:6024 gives 1.05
